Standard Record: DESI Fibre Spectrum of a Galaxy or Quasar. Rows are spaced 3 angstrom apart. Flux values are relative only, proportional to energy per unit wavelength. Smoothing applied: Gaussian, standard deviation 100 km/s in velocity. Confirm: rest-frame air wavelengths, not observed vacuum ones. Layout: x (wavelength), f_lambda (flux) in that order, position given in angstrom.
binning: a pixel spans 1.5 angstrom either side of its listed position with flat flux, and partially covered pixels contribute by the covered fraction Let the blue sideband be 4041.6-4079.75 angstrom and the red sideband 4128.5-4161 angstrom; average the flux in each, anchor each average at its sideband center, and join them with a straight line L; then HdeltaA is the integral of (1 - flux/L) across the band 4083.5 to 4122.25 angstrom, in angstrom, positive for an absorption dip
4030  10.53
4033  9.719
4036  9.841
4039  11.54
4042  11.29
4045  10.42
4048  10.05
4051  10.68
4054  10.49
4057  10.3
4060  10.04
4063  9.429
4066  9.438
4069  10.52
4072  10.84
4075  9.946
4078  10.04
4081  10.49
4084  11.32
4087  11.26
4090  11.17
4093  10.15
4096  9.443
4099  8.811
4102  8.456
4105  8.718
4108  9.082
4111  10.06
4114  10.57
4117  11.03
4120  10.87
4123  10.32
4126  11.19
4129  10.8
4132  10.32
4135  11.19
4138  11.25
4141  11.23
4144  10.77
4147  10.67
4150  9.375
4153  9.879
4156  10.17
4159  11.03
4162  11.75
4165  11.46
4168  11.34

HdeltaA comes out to 1.4 angstrom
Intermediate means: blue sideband 10.2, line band 10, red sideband 10.6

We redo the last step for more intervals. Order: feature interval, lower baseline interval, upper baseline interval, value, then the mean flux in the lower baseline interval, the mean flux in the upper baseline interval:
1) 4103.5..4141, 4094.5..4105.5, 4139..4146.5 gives -1.93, 8.87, 11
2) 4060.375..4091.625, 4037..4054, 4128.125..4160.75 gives 0.79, 10.7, 10.6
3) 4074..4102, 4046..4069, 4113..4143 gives 0.62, 10.1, 10.9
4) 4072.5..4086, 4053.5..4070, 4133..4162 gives -0.50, 9.99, 10.7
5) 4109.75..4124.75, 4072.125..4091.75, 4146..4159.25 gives -0.24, 10.7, 10.1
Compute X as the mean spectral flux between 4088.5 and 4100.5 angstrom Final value 9.89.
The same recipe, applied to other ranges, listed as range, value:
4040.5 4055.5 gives 10.6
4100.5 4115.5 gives 9.38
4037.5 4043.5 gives 11.4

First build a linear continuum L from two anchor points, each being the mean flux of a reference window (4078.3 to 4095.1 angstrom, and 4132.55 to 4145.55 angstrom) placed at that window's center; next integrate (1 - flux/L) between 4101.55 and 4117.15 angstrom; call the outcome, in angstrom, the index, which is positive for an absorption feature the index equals 1.8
